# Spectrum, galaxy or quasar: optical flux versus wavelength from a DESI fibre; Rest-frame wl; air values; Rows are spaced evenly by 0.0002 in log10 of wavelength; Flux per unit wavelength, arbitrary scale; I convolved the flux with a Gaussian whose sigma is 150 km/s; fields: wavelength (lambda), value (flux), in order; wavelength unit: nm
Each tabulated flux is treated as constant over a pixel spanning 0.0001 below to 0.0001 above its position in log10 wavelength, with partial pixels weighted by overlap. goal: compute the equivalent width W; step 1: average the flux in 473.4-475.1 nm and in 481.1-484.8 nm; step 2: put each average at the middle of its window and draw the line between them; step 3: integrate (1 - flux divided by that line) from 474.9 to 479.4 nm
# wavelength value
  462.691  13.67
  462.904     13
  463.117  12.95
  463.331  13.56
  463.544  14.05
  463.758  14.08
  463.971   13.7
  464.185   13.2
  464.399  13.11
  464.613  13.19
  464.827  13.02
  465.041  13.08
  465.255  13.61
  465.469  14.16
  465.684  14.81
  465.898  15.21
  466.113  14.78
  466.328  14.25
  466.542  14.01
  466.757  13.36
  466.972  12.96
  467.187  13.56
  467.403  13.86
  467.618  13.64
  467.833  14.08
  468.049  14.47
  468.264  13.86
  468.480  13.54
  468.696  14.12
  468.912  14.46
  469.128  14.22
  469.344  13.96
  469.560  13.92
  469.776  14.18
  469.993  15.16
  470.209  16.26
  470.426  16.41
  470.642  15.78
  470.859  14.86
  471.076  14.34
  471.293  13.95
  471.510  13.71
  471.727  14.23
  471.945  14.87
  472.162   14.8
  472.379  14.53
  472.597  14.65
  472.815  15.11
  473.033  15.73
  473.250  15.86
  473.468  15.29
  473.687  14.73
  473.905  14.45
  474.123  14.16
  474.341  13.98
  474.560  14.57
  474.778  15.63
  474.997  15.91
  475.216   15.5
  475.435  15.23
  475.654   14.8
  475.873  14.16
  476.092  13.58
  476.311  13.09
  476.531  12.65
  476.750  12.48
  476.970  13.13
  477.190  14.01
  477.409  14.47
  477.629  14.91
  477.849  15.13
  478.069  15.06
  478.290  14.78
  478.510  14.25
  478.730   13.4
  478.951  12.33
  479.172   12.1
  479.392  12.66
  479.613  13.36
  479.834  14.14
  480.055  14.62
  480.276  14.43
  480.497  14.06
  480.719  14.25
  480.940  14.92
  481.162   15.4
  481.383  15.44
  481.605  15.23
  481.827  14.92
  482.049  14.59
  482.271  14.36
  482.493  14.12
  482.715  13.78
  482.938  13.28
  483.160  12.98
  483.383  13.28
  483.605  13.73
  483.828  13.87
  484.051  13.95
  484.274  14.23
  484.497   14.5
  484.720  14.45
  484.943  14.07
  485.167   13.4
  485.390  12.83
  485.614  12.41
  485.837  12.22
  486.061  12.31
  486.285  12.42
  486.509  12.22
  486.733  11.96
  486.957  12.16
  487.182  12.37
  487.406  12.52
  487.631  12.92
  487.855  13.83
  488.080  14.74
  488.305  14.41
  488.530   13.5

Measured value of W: 0.19 nm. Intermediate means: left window 14.8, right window 14.2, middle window 14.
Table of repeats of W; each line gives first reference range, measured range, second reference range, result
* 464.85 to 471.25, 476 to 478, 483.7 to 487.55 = -0.01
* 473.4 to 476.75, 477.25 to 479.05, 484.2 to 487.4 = -0.04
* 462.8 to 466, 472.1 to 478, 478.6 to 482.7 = -0.25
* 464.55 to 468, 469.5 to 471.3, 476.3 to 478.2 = -0.15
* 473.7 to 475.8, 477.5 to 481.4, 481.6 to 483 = 0.10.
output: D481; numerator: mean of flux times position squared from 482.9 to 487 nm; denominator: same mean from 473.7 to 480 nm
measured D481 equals 0.97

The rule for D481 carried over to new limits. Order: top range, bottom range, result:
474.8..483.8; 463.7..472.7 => 1.04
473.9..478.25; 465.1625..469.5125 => 1.06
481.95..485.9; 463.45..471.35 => 1.04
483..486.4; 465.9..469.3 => 1.03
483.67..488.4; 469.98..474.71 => 0.94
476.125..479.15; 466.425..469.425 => 1.03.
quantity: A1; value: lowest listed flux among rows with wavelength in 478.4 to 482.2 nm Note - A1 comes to 12.1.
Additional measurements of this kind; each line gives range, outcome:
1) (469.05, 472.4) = 13.71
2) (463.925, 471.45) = 12.96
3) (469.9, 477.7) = 12.48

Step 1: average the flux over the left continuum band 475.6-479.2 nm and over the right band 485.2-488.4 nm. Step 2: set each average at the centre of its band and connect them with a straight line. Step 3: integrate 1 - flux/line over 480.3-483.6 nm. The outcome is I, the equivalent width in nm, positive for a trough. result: -0.24 nm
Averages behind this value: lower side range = 13.8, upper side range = 12.8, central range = 14.3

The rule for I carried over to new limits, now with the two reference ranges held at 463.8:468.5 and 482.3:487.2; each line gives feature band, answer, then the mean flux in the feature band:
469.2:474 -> -0.427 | 14.9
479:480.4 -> -0.012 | 13.5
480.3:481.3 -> -0.097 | 14.7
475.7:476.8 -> 0.014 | 13.3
